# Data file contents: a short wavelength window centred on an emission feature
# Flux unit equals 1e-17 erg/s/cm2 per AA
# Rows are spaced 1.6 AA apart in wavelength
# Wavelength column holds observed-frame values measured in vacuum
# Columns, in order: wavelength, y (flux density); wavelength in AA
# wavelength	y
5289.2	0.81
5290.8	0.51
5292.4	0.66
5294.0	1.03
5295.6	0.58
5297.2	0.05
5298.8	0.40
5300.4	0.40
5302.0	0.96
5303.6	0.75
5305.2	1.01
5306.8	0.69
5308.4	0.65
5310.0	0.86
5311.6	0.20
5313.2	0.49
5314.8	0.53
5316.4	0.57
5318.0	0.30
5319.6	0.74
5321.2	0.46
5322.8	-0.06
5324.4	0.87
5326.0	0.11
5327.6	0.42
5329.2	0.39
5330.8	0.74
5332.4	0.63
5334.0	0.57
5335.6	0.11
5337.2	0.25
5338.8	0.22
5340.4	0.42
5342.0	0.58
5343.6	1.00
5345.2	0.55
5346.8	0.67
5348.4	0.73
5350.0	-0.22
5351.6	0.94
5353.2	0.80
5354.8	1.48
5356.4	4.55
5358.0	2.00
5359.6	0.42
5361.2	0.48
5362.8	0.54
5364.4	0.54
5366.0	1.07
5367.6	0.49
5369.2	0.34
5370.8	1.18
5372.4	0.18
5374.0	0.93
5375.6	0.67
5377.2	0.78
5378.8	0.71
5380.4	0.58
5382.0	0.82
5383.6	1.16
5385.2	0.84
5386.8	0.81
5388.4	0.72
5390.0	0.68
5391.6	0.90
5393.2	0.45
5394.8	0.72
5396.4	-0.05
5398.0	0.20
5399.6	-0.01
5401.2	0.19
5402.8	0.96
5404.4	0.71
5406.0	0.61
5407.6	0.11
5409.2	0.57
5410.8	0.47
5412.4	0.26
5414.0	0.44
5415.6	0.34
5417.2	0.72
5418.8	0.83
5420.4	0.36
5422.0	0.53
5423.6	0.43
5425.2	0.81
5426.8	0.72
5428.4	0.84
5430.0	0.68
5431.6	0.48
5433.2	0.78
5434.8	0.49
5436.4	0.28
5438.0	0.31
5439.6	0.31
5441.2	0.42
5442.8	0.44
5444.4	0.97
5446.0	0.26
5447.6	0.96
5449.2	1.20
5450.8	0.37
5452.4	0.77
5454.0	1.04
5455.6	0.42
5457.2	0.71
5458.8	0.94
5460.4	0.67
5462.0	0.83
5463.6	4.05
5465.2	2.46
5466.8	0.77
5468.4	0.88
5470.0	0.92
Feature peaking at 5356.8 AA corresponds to H-beta 4861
